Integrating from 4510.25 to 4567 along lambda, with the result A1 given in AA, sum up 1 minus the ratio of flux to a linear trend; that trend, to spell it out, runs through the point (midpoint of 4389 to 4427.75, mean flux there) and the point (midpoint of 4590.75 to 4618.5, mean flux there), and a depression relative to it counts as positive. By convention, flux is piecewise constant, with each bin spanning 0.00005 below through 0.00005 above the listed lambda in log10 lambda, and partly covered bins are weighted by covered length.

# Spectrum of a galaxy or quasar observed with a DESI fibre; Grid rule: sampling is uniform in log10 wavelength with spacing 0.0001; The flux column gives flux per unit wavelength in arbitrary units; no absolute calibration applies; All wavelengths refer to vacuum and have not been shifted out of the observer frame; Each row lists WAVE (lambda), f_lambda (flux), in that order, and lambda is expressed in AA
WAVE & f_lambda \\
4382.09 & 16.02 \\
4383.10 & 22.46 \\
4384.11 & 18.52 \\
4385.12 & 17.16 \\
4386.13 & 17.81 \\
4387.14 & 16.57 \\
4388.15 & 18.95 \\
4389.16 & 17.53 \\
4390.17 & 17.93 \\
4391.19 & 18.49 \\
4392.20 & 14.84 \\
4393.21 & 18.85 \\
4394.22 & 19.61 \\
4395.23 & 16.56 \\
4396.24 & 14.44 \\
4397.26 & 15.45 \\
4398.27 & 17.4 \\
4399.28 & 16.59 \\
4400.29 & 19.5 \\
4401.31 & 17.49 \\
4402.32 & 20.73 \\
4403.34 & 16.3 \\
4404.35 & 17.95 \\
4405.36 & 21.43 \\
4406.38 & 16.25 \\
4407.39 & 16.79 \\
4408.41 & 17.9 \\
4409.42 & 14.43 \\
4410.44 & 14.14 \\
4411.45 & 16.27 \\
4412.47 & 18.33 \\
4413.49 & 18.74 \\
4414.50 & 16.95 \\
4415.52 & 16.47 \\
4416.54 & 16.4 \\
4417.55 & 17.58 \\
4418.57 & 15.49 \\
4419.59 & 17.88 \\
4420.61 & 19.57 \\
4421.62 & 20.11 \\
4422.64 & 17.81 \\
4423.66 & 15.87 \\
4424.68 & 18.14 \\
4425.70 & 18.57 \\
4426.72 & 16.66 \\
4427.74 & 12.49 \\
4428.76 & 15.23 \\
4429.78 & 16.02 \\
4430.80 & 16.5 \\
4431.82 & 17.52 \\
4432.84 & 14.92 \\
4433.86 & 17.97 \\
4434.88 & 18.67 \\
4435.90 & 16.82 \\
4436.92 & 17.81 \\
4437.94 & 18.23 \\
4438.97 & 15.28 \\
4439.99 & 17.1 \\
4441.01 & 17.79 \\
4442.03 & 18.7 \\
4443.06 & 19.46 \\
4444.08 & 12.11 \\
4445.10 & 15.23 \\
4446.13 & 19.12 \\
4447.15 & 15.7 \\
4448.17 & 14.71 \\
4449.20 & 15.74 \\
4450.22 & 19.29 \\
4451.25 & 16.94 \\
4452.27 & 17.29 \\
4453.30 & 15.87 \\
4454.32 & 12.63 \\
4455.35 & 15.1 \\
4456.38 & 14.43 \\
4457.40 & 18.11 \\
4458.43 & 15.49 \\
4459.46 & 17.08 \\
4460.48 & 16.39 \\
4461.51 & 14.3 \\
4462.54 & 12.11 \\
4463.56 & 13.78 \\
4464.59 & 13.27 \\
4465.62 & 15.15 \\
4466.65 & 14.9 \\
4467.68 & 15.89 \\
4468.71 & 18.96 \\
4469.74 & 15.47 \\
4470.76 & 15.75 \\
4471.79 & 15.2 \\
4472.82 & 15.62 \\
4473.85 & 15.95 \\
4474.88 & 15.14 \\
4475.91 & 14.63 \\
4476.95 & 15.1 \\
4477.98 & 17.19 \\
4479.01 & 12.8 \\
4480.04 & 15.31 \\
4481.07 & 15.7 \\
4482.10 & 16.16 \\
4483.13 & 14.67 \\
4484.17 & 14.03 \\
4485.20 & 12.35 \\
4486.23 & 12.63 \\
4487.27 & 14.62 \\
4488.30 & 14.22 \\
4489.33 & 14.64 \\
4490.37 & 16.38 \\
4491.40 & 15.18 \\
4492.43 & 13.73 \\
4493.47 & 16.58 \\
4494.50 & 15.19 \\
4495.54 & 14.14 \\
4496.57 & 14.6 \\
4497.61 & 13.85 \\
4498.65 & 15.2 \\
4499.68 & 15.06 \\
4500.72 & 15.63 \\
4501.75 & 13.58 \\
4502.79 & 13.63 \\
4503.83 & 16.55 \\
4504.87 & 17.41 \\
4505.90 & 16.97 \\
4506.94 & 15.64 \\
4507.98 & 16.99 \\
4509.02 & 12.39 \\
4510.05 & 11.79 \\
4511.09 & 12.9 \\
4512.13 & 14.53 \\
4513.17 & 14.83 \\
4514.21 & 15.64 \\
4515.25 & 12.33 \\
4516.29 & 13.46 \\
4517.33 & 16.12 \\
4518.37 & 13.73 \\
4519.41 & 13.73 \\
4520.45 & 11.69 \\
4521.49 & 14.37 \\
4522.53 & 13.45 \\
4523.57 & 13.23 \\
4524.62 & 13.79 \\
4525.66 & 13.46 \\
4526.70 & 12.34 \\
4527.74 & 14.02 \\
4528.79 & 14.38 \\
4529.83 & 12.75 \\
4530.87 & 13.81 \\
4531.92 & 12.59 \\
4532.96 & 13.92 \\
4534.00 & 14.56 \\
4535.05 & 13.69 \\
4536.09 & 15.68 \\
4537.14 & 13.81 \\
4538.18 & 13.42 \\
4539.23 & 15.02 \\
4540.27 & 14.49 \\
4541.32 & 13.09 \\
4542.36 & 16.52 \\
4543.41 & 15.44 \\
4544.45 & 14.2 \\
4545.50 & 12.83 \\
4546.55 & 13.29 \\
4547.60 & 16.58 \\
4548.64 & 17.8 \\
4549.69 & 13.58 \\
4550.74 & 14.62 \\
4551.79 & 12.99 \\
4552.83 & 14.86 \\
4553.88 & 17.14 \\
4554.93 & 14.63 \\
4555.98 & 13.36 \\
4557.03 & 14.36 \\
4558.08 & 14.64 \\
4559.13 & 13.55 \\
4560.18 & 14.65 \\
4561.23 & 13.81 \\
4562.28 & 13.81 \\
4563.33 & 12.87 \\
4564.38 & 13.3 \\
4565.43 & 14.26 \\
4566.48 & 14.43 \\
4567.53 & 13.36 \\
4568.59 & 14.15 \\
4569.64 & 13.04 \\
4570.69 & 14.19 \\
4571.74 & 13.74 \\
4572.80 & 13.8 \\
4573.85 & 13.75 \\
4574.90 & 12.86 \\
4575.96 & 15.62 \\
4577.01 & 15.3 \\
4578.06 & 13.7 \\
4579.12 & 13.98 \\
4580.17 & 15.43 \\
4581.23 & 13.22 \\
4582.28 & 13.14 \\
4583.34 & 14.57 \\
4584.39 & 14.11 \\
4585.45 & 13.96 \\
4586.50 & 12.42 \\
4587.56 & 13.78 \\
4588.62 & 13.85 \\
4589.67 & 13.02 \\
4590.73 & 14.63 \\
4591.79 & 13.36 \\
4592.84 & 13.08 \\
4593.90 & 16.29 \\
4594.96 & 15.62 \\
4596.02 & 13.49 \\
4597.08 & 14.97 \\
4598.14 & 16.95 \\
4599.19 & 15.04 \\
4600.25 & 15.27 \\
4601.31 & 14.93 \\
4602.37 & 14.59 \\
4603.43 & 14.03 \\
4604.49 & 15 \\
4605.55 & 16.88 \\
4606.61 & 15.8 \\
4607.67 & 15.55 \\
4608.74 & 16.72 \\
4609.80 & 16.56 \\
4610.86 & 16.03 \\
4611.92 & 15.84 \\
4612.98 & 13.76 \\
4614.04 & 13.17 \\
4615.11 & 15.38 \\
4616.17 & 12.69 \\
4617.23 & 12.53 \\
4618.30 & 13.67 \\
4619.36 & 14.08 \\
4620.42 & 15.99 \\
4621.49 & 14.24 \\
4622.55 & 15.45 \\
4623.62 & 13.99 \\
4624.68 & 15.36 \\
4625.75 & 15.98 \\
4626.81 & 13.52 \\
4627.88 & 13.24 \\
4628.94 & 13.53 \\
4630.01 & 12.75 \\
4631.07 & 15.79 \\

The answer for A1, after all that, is 5.8 AA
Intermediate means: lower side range 17.3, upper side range 14.9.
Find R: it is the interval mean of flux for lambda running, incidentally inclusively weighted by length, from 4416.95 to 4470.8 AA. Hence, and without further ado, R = 16.4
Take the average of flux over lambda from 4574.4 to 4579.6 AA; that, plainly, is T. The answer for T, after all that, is 14.3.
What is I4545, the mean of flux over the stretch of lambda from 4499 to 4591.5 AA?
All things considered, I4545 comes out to 14.2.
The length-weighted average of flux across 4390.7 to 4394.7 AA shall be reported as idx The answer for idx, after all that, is 18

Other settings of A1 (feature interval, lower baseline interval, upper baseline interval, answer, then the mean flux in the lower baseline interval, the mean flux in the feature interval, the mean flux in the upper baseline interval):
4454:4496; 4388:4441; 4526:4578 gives 2.2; 17.2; 15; 14.2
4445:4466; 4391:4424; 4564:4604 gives 1.1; 17.4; 15.6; 14.2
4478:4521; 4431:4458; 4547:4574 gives 2.6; 16.6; 14.6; 14.3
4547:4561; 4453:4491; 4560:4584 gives -0.6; 15.1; 14.8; 13.9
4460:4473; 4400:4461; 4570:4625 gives 1.0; 16.9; 15.1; 14.5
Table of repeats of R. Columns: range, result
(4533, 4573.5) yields 14.3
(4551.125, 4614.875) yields 14.4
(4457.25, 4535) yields 14.6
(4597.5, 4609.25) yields 15.5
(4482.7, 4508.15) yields 14.9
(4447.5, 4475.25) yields 15.6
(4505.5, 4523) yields 14.1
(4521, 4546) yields 14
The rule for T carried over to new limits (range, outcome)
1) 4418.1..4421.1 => 17.6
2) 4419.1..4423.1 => 18.9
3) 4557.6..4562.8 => 14.1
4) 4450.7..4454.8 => 15.7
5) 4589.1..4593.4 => 13.6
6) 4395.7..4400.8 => 16.7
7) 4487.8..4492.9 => 14.9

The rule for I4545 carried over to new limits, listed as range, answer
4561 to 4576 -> 13.7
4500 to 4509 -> 15.6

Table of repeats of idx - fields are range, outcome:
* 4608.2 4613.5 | 15.8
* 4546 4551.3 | 15.1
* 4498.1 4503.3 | 14.6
